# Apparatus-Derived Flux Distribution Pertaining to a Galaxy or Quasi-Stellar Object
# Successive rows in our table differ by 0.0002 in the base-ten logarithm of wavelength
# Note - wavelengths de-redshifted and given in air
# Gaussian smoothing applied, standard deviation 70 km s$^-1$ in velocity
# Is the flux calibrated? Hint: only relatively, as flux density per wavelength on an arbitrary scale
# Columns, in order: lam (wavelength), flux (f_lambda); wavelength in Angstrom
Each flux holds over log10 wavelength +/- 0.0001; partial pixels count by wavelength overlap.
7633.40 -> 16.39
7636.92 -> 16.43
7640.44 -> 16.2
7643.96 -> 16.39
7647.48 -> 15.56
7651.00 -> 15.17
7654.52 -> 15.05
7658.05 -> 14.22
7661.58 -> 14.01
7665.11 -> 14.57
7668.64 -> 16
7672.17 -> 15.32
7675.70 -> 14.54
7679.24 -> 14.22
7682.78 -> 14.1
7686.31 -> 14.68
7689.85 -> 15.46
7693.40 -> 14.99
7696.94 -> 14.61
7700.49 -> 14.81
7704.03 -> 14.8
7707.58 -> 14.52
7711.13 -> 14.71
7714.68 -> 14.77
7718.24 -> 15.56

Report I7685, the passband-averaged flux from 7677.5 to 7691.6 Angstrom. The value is 14.6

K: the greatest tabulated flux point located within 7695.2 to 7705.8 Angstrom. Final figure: 14.81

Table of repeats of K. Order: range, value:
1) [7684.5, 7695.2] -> 15.46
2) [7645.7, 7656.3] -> 15.56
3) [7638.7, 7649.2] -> 16.39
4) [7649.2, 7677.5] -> 16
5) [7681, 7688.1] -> 14.68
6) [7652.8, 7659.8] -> 15.05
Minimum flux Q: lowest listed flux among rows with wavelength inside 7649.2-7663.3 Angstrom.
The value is 14.01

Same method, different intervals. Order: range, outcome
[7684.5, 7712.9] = 14.52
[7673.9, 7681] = 14.22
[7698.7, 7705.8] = 14.8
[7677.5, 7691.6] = 14.1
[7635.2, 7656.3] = 15.05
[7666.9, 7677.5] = 14.54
